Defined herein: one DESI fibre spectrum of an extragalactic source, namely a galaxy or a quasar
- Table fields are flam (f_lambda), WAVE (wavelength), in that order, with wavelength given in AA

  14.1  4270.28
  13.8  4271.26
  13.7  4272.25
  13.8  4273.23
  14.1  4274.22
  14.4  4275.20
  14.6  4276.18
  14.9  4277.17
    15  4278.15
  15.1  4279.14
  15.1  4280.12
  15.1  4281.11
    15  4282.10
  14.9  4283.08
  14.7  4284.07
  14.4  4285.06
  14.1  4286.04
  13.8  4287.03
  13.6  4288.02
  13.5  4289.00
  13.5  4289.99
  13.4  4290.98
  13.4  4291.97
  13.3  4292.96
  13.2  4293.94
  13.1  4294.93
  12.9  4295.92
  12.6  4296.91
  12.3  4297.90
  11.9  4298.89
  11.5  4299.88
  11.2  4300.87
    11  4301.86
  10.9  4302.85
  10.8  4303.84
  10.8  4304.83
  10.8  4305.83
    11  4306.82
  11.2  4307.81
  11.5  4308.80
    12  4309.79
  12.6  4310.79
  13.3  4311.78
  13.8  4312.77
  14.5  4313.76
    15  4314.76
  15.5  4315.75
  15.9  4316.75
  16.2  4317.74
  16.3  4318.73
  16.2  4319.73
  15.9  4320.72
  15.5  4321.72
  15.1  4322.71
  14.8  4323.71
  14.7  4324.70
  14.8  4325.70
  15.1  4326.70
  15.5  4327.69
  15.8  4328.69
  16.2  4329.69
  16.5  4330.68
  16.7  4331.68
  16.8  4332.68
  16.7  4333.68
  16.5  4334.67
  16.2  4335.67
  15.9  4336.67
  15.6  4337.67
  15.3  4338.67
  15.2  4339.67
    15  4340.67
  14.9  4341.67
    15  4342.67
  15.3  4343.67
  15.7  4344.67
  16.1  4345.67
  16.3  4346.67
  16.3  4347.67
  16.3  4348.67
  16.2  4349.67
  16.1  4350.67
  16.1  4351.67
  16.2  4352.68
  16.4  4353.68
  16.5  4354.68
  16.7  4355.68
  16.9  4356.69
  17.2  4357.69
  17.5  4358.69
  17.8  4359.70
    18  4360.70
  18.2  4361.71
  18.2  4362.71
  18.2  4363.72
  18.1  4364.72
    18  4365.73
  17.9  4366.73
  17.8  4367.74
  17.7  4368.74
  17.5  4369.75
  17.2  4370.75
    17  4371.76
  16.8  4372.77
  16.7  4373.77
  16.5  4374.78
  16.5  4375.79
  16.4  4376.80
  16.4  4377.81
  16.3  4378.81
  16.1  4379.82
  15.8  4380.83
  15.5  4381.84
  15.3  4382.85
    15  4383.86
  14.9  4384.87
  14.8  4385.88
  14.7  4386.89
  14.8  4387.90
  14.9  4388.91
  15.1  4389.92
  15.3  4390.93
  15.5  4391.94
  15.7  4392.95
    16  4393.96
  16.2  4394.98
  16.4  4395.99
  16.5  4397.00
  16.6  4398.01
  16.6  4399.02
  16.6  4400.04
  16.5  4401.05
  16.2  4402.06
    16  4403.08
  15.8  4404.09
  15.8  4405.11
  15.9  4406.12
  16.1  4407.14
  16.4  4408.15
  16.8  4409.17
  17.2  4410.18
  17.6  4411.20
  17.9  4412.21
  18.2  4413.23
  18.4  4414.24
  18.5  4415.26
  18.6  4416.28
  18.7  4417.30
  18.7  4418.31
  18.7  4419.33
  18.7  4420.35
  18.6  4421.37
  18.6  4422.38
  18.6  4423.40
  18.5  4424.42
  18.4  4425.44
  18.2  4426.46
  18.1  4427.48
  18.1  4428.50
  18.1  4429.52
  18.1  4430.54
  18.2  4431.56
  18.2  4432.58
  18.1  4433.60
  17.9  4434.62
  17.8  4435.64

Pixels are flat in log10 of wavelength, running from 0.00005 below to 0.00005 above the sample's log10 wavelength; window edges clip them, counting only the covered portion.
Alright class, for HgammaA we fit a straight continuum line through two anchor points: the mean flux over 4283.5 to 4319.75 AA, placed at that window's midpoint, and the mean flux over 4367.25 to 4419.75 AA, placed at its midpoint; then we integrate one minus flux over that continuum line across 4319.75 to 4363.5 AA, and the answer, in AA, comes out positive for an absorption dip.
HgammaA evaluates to -4.7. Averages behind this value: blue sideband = 13.1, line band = 16.1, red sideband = 16.5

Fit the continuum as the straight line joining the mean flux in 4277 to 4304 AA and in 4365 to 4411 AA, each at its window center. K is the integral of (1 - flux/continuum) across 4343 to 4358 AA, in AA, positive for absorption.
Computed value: -1.1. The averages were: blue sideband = 13.4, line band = 16.3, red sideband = 16.2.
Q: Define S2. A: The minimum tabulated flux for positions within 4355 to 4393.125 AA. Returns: 14.7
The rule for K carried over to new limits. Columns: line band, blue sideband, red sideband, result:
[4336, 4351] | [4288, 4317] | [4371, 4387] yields -1.3 AA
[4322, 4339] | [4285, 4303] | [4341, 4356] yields -0.9 AA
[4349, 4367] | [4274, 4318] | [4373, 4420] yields -2.3 AA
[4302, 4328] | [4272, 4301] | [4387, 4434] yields 1.4 AA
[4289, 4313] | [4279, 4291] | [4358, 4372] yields 4.5 AA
